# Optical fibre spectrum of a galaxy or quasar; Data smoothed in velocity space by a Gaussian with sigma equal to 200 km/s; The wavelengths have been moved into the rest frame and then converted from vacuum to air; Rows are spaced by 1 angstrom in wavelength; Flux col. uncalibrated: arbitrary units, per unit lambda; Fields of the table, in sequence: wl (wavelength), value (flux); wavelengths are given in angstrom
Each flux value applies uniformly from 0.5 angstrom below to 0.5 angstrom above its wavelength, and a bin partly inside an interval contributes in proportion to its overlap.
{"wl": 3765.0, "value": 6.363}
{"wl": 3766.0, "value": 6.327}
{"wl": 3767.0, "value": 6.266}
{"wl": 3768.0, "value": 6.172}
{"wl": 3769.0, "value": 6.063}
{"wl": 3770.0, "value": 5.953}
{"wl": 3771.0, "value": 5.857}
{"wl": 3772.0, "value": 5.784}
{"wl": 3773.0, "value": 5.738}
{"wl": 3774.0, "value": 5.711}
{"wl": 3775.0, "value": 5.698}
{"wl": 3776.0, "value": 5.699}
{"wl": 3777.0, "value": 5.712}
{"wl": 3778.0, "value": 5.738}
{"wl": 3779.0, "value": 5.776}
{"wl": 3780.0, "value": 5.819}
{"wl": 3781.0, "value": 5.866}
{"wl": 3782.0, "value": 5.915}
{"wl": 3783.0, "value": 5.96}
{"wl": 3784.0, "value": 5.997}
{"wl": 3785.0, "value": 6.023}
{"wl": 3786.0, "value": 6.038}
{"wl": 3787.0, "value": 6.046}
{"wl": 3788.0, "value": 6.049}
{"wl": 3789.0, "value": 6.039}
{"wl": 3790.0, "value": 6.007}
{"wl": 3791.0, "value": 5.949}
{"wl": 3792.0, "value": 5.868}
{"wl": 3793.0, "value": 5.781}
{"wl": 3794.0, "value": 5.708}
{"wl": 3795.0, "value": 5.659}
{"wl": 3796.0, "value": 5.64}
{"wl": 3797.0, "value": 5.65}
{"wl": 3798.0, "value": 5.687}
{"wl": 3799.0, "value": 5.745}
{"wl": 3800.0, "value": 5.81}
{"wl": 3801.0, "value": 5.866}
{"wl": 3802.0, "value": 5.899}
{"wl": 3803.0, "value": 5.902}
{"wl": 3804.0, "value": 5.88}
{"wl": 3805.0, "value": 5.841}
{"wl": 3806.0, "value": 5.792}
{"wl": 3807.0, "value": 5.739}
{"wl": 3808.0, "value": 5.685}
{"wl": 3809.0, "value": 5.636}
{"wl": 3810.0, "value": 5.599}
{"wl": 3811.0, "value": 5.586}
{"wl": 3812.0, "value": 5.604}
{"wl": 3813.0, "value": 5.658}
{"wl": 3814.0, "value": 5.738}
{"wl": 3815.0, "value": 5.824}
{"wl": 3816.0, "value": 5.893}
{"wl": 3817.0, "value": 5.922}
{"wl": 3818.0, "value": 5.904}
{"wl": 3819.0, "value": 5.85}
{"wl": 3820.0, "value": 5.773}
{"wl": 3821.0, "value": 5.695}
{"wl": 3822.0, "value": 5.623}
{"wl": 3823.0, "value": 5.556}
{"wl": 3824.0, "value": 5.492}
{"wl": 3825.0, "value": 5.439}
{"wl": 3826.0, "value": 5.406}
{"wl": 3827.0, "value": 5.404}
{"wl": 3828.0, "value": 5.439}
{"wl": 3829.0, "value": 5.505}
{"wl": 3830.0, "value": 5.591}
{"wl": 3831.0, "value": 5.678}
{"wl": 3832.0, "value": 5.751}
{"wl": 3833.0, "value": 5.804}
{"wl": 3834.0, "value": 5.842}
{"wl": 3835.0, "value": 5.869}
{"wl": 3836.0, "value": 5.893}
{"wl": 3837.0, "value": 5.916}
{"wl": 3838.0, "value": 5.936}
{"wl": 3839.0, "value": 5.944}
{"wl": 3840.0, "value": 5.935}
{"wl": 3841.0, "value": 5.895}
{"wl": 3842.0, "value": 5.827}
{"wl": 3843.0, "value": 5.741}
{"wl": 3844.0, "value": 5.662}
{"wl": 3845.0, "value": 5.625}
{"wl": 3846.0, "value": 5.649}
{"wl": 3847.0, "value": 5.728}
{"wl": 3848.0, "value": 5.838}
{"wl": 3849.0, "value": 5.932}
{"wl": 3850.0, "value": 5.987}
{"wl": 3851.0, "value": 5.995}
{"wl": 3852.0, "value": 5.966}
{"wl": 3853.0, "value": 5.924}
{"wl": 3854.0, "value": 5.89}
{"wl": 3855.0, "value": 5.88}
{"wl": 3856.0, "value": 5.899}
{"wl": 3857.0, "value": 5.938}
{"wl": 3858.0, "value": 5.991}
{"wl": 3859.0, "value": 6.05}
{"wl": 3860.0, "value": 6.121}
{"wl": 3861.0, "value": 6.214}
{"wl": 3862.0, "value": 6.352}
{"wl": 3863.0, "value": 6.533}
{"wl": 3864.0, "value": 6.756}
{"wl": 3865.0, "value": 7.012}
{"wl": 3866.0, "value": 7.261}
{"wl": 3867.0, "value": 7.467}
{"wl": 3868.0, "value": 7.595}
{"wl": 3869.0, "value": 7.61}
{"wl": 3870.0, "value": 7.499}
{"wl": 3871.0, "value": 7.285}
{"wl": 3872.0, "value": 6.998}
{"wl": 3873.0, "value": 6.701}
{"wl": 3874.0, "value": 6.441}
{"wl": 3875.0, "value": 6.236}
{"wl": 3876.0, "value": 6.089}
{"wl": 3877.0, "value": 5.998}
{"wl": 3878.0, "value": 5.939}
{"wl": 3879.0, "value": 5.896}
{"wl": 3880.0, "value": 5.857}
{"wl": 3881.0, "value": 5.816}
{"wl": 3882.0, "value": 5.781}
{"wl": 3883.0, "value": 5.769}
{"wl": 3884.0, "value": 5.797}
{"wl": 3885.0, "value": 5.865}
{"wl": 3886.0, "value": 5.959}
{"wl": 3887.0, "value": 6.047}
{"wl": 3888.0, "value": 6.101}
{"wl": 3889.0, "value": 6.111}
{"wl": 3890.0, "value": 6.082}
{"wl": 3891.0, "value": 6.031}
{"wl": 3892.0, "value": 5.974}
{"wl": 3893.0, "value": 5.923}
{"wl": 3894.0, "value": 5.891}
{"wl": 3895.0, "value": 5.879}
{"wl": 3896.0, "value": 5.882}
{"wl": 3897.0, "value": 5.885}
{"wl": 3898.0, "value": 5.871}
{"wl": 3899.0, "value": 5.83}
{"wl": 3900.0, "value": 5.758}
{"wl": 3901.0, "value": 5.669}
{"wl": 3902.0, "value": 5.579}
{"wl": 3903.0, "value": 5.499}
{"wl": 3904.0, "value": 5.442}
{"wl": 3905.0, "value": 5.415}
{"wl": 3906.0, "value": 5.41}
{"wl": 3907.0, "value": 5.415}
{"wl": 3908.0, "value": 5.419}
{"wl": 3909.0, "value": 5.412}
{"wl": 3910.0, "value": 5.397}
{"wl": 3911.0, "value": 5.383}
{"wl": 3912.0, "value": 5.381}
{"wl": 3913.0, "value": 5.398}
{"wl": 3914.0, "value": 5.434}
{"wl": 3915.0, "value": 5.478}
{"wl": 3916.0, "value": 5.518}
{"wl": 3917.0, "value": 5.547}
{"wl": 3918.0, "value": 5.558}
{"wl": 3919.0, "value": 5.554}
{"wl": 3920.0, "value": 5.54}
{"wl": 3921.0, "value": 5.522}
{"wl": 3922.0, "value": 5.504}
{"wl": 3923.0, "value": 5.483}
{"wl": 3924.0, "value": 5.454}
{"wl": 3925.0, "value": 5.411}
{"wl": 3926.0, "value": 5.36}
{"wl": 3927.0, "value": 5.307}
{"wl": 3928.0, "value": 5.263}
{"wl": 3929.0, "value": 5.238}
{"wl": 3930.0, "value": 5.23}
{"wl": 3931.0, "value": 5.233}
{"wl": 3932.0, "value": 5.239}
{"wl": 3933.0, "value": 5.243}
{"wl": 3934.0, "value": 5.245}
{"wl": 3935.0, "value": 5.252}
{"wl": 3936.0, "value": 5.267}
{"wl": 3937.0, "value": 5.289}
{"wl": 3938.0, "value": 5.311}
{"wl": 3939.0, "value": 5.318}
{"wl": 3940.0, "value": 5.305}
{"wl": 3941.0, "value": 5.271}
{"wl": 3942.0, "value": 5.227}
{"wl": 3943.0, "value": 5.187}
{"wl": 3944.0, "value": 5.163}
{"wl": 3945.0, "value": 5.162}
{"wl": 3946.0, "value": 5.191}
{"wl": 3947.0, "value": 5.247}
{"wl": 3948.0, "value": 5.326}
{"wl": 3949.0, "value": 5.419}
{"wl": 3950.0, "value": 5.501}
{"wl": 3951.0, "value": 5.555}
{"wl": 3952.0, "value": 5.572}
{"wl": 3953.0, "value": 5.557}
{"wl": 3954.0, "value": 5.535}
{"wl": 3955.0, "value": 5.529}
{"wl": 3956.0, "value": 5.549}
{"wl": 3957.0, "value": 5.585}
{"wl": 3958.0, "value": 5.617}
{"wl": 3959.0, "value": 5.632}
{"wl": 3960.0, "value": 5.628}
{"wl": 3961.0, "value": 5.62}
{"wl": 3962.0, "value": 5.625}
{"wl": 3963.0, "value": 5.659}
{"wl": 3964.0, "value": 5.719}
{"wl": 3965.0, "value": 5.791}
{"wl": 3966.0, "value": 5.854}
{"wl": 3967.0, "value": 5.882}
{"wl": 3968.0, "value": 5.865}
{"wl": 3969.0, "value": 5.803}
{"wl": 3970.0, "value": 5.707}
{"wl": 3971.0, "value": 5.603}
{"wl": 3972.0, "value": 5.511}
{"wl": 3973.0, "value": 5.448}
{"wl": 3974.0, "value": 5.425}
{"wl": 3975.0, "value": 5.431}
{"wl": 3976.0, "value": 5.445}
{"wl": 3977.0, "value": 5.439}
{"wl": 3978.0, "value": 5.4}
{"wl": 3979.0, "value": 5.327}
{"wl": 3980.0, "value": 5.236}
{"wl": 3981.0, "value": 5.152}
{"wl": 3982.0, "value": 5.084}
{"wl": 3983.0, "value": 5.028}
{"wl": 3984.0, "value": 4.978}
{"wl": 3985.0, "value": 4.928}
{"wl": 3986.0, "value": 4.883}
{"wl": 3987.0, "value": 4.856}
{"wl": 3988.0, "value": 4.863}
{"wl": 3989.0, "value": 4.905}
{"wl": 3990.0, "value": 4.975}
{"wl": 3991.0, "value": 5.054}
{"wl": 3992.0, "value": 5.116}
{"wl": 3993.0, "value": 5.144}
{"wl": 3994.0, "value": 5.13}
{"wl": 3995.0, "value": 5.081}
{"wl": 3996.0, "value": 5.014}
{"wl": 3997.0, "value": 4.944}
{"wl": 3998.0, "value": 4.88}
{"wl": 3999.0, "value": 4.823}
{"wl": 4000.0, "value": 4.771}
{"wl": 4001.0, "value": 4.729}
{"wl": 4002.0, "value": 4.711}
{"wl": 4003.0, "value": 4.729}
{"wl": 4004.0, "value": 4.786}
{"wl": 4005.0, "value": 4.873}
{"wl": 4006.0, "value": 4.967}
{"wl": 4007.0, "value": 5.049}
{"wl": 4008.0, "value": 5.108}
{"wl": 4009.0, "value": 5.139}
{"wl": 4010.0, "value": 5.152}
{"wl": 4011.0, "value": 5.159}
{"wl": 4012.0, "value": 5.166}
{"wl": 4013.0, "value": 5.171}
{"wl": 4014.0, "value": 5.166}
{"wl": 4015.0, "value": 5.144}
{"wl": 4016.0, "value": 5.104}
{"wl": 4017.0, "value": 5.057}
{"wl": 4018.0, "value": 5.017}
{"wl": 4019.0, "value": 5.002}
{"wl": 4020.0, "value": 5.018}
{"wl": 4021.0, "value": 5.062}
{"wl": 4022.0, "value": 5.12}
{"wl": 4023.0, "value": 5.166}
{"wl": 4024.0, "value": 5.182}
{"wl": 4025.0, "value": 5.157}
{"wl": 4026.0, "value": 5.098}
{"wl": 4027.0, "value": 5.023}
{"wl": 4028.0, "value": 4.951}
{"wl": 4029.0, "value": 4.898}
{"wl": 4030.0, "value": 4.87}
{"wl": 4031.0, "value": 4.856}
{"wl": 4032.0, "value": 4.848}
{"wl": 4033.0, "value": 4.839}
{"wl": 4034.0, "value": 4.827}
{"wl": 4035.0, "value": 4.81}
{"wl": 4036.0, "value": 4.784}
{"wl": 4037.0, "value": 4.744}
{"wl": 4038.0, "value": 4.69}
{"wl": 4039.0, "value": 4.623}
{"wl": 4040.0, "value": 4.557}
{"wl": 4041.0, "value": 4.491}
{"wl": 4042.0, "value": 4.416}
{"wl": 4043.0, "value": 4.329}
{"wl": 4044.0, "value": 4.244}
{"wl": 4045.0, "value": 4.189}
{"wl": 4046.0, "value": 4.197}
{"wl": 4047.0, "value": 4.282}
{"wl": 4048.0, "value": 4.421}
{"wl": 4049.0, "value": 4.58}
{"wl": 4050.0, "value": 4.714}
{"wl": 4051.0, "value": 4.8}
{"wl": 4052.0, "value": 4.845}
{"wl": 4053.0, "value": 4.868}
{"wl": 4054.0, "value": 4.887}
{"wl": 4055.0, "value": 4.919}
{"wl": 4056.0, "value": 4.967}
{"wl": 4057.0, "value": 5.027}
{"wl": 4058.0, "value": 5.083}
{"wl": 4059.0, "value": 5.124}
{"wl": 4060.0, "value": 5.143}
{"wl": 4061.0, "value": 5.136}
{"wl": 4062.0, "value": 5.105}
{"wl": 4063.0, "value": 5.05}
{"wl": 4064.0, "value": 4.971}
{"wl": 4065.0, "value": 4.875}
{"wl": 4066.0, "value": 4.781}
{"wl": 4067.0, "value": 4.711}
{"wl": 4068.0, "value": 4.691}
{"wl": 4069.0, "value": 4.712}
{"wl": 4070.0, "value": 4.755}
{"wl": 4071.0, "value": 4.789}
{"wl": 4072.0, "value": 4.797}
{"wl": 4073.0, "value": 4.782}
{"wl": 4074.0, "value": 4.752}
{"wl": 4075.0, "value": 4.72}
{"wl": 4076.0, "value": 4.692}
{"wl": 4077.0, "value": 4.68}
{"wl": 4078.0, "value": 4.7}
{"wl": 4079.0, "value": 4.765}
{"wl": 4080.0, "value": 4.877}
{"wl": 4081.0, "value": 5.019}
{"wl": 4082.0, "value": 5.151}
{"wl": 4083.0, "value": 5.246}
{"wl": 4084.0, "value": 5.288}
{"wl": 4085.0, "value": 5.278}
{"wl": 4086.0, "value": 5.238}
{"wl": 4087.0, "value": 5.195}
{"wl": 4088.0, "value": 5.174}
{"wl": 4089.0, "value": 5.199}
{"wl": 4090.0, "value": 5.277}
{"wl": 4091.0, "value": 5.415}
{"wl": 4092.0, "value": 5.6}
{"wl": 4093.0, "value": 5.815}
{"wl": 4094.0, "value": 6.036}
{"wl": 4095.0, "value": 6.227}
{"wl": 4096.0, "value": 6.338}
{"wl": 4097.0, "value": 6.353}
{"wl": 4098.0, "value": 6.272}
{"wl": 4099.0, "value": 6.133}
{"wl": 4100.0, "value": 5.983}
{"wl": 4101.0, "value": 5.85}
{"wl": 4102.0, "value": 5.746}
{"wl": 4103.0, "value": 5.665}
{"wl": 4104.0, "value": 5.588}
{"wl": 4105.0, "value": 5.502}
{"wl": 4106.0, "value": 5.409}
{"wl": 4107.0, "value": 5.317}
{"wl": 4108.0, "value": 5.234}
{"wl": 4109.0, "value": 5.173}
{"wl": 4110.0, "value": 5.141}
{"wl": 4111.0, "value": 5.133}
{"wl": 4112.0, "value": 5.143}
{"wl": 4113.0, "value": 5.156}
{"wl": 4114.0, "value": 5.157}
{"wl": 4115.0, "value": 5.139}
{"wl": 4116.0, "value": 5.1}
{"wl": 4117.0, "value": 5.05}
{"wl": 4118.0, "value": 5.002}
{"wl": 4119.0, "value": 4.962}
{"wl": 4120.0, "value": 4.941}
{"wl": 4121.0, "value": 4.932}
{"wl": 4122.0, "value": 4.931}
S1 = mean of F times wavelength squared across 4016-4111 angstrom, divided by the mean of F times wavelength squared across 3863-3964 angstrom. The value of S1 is 0.95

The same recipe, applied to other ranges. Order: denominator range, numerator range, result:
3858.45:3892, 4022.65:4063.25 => 0.82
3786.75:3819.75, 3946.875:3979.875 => 1.04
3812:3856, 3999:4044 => 0.94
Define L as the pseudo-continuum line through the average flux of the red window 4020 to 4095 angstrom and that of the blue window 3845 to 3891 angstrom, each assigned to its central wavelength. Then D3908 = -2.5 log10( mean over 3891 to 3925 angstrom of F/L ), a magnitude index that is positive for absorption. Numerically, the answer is 0.07 mag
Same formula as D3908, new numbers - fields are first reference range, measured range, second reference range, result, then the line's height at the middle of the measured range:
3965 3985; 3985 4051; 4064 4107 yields 0.109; 5.38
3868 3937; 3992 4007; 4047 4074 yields 0.064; 5.21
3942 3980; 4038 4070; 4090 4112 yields 0.189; 5.63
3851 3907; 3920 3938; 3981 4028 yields 0.072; 5.7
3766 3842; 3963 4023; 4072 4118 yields 0.067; 5.5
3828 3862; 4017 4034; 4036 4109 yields 0.049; 5.23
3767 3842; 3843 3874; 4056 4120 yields -0.124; 5.68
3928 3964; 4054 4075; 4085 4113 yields 0.133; 5.54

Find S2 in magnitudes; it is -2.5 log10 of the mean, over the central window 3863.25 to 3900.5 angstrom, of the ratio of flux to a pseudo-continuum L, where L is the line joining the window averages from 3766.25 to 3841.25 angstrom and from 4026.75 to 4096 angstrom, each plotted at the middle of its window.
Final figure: -0.14 mag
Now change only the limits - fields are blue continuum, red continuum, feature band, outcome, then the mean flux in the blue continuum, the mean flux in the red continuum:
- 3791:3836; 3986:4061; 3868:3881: -0.20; 5.71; 4.89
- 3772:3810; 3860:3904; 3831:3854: 0.04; 5.82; 6.24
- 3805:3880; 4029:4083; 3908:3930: 0.03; 6.02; 4.77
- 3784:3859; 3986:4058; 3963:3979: -0.10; 5.79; 4.88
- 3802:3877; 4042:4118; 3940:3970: 0.01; 6.01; 5.11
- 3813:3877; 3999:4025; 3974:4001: 0.02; 6.06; 5.02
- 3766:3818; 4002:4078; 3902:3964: -0.03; 5.84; 4.86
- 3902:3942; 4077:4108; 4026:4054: 0.17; 5.38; 5.5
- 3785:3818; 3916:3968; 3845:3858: -0.04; 5.81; 5.44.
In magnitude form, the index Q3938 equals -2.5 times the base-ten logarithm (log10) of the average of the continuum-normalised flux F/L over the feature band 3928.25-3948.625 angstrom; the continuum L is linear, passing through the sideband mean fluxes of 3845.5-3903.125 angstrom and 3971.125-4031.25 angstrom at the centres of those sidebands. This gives 0.073 mag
